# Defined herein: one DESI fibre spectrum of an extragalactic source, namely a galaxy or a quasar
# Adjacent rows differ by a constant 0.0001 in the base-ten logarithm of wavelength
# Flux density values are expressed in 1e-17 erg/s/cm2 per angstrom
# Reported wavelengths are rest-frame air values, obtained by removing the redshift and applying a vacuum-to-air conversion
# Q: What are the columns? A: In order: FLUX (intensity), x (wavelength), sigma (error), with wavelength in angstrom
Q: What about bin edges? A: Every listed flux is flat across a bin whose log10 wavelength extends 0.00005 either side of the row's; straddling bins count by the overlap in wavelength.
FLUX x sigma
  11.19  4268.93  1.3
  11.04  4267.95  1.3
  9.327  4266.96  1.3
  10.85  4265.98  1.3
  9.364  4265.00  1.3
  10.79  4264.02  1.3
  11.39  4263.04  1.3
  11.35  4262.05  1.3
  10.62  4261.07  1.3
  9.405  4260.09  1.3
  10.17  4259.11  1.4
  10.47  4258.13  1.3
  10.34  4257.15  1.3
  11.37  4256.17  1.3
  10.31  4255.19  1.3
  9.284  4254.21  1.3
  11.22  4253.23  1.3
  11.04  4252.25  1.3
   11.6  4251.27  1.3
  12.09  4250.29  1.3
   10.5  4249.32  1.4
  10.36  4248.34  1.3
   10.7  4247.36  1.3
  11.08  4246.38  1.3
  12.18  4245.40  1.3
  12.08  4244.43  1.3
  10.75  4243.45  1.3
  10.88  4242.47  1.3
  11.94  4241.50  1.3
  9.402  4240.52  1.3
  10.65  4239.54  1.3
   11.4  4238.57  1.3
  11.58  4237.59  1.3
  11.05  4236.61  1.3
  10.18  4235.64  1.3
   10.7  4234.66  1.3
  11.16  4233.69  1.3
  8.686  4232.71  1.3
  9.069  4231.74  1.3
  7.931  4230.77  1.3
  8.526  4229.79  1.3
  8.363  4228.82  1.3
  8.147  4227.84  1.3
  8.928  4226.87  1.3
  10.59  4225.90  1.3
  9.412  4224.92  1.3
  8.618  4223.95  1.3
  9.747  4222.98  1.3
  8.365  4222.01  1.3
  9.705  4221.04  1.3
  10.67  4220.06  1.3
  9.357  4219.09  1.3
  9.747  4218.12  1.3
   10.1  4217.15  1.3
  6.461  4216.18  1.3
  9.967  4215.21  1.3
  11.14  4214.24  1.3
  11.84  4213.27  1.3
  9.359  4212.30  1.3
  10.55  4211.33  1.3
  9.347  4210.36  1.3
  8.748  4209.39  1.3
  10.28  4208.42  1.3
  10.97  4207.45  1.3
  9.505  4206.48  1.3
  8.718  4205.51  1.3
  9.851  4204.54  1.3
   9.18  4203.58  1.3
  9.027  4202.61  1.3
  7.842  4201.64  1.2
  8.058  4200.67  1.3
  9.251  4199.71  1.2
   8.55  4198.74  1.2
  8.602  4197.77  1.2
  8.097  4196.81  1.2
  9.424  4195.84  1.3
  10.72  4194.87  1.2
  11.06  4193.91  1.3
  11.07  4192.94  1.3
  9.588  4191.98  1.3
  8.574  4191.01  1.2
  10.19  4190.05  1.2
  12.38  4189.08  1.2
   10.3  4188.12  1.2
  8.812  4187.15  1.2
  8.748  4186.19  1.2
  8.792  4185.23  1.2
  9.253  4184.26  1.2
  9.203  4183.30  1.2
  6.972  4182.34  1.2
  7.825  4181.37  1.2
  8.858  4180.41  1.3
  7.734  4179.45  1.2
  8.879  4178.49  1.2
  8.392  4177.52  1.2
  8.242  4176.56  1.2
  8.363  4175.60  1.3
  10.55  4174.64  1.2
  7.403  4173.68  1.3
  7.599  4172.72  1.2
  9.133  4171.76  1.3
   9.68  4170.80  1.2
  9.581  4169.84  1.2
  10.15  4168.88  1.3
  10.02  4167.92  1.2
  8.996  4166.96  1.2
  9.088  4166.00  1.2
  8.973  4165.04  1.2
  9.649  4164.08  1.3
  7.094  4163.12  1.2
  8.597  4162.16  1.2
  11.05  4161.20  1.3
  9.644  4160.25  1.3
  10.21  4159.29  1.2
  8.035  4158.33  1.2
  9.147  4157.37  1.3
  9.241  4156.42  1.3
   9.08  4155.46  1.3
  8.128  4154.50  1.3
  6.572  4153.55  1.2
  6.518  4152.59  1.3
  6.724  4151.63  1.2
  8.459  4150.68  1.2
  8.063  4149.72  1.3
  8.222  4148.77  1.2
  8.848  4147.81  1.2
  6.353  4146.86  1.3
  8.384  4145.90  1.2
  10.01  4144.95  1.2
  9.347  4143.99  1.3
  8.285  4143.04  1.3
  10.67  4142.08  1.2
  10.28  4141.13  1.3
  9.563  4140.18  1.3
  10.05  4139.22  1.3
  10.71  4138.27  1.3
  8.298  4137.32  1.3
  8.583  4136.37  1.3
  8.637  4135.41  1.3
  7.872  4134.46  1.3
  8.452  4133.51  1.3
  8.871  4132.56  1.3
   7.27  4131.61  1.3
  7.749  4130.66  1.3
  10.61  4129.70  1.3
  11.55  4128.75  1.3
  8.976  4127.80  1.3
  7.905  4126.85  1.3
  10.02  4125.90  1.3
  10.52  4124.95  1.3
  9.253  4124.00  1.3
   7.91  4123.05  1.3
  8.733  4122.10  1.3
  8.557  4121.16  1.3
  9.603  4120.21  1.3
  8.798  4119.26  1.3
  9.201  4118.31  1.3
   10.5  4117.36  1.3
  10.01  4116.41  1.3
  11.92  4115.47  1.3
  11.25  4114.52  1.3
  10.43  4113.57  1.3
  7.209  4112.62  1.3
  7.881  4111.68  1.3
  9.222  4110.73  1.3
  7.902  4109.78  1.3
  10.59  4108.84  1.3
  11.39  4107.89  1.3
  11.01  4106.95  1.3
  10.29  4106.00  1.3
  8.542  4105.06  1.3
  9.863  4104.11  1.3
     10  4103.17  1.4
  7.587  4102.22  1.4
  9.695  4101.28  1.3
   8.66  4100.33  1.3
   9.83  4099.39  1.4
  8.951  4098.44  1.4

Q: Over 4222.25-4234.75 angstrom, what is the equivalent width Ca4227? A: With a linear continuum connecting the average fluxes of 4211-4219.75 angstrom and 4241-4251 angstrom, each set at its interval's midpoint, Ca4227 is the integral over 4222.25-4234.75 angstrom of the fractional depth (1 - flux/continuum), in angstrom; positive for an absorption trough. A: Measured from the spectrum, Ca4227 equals 1.6 angstrom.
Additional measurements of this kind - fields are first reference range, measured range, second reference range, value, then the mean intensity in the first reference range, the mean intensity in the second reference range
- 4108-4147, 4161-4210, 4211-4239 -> 1.9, 9.26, 9.69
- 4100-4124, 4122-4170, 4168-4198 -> 2.1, 9.47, 9.19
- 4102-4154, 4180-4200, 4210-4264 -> 0.8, 9.1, 10.2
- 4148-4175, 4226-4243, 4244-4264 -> 0.8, 8.76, 10.9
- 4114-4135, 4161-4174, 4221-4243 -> 0.6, 9.34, 9.79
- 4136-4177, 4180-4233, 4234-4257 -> 3.7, 8.88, 11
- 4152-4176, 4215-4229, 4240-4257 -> 1.5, 8.89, 11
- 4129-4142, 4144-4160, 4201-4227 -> 1.5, 9.09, 9.56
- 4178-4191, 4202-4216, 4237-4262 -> -0.1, 9.05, 10.9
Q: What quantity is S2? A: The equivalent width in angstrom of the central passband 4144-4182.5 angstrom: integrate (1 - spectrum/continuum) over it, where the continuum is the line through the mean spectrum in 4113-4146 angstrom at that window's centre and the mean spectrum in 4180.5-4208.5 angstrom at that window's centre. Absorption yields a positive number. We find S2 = 2.97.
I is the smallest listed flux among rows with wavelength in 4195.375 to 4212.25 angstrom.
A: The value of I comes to 7.842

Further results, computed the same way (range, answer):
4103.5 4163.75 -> 6.353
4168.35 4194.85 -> 6.972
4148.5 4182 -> 6.518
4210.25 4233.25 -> 6.461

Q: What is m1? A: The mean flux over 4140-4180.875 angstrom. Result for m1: 8.78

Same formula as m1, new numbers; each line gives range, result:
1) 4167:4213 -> 9.23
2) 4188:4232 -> 9.47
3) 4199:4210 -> 9.21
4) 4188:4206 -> 9.48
